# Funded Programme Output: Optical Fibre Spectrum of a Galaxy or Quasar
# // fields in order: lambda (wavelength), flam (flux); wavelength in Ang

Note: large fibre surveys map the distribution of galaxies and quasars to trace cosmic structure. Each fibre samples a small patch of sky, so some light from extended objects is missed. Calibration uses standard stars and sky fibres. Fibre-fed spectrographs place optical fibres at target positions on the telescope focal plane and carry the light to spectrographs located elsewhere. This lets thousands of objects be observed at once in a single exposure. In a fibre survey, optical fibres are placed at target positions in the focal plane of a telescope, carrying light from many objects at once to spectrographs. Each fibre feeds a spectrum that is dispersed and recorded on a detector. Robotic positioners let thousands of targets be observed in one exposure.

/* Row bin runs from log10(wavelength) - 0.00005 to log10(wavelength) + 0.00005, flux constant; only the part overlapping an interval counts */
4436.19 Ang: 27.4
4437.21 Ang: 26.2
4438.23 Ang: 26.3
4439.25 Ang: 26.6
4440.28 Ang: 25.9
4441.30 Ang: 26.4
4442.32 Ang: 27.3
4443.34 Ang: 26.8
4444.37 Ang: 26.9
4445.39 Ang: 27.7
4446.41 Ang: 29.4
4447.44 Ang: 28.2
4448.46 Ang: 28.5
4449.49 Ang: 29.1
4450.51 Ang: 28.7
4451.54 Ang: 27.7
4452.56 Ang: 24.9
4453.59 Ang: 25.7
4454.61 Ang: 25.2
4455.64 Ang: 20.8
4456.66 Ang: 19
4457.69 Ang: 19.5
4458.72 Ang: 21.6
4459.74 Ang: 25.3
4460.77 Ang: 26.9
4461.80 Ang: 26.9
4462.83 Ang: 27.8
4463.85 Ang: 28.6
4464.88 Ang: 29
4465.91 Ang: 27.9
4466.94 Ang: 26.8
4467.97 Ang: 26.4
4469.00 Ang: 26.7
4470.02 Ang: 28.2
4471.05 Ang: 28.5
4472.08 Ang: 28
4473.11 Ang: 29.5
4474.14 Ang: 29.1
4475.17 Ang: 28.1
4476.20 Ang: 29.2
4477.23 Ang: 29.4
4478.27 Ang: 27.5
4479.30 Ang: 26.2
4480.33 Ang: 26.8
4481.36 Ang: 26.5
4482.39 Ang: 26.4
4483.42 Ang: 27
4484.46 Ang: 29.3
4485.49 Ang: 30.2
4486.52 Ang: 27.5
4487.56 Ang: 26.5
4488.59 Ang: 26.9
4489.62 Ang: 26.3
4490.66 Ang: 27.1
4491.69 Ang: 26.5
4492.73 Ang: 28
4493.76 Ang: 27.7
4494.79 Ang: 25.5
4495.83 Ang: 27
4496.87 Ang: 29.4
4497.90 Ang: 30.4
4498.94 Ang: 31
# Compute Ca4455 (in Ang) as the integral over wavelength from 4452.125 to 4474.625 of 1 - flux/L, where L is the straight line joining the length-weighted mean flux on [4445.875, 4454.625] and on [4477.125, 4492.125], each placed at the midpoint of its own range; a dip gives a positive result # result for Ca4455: 1.2 Ang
